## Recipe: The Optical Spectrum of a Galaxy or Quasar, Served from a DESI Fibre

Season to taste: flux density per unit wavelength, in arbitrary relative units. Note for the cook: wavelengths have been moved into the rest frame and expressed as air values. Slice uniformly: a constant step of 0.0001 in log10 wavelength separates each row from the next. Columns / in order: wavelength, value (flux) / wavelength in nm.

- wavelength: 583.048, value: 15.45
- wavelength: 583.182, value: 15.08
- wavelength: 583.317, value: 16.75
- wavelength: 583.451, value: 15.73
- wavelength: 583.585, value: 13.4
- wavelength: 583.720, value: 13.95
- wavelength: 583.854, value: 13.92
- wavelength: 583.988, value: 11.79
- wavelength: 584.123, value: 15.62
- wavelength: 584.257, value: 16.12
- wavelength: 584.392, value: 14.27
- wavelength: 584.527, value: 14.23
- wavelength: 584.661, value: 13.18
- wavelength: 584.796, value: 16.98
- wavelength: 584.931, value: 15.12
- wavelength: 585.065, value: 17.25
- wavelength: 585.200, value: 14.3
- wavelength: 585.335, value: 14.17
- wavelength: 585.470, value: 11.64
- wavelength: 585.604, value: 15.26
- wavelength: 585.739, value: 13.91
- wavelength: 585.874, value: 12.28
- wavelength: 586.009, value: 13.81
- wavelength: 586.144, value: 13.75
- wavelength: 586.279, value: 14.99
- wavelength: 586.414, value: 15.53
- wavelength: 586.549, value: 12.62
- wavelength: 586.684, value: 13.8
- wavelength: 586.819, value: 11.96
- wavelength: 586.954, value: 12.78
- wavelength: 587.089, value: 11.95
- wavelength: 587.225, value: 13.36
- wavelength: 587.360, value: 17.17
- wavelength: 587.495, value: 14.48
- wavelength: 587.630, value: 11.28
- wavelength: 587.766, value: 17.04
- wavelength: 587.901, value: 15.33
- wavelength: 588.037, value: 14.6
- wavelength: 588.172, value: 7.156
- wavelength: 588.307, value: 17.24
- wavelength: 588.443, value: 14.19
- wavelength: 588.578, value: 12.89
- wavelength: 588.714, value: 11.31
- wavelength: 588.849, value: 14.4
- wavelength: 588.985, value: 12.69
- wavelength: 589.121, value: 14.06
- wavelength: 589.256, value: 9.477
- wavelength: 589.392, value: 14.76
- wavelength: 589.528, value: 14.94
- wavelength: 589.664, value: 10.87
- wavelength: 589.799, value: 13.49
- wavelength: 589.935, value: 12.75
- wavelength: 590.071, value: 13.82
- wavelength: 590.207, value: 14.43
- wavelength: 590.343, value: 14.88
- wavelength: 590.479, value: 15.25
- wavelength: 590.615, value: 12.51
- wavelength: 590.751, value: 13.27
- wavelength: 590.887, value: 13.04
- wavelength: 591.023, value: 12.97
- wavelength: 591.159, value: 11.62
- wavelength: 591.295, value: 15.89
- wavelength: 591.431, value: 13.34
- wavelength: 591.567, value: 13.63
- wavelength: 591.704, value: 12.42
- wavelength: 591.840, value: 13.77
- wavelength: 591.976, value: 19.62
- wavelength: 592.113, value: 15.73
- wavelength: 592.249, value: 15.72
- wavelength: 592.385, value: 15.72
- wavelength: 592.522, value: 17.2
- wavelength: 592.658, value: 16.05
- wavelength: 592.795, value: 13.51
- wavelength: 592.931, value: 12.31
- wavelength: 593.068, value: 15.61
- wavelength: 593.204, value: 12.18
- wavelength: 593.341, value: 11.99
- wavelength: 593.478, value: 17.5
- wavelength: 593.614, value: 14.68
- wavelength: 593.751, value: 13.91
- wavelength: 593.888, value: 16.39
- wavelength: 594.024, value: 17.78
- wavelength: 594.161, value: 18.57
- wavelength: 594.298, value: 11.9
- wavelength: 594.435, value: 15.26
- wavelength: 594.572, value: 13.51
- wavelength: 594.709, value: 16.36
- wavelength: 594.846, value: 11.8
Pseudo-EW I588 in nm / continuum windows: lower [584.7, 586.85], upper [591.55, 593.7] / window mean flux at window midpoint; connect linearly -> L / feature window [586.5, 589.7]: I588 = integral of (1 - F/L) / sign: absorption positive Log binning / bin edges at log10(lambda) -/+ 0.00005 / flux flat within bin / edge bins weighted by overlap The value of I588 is 0.24 nm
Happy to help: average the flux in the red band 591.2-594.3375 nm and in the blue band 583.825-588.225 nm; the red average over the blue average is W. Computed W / 1.07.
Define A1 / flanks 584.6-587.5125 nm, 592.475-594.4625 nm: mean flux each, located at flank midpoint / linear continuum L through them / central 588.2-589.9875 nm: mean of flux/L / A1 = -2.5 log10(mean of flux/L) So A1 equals 0.10 mag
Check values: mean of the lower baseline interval 14.1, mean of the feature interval 13.2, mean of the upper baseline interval 15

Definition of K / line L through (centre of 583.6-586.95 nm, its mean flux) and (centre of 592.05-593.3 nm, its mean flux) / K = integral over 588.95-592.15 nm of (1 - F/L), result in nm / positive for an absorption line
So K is 0.20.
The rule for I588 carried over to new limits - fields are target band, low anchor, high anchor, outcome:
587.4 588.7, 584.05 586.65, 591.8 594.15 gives 0.09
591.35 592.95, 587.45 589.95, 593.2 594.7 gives -0.06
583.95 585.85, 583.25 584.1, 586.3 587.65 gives -0.06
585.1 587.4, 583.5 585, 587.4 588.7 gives 0.06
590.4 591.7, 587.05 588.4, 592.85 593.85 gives 0.05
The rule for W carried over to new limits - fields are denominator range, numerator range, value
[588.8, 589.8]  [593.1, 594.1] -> 1.15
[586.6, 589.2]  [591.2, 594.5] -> 1.11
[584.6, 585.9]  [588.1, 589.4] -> 0.88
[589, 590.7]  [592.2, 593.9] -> 1.10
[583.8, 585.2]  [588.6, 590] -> 0.87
